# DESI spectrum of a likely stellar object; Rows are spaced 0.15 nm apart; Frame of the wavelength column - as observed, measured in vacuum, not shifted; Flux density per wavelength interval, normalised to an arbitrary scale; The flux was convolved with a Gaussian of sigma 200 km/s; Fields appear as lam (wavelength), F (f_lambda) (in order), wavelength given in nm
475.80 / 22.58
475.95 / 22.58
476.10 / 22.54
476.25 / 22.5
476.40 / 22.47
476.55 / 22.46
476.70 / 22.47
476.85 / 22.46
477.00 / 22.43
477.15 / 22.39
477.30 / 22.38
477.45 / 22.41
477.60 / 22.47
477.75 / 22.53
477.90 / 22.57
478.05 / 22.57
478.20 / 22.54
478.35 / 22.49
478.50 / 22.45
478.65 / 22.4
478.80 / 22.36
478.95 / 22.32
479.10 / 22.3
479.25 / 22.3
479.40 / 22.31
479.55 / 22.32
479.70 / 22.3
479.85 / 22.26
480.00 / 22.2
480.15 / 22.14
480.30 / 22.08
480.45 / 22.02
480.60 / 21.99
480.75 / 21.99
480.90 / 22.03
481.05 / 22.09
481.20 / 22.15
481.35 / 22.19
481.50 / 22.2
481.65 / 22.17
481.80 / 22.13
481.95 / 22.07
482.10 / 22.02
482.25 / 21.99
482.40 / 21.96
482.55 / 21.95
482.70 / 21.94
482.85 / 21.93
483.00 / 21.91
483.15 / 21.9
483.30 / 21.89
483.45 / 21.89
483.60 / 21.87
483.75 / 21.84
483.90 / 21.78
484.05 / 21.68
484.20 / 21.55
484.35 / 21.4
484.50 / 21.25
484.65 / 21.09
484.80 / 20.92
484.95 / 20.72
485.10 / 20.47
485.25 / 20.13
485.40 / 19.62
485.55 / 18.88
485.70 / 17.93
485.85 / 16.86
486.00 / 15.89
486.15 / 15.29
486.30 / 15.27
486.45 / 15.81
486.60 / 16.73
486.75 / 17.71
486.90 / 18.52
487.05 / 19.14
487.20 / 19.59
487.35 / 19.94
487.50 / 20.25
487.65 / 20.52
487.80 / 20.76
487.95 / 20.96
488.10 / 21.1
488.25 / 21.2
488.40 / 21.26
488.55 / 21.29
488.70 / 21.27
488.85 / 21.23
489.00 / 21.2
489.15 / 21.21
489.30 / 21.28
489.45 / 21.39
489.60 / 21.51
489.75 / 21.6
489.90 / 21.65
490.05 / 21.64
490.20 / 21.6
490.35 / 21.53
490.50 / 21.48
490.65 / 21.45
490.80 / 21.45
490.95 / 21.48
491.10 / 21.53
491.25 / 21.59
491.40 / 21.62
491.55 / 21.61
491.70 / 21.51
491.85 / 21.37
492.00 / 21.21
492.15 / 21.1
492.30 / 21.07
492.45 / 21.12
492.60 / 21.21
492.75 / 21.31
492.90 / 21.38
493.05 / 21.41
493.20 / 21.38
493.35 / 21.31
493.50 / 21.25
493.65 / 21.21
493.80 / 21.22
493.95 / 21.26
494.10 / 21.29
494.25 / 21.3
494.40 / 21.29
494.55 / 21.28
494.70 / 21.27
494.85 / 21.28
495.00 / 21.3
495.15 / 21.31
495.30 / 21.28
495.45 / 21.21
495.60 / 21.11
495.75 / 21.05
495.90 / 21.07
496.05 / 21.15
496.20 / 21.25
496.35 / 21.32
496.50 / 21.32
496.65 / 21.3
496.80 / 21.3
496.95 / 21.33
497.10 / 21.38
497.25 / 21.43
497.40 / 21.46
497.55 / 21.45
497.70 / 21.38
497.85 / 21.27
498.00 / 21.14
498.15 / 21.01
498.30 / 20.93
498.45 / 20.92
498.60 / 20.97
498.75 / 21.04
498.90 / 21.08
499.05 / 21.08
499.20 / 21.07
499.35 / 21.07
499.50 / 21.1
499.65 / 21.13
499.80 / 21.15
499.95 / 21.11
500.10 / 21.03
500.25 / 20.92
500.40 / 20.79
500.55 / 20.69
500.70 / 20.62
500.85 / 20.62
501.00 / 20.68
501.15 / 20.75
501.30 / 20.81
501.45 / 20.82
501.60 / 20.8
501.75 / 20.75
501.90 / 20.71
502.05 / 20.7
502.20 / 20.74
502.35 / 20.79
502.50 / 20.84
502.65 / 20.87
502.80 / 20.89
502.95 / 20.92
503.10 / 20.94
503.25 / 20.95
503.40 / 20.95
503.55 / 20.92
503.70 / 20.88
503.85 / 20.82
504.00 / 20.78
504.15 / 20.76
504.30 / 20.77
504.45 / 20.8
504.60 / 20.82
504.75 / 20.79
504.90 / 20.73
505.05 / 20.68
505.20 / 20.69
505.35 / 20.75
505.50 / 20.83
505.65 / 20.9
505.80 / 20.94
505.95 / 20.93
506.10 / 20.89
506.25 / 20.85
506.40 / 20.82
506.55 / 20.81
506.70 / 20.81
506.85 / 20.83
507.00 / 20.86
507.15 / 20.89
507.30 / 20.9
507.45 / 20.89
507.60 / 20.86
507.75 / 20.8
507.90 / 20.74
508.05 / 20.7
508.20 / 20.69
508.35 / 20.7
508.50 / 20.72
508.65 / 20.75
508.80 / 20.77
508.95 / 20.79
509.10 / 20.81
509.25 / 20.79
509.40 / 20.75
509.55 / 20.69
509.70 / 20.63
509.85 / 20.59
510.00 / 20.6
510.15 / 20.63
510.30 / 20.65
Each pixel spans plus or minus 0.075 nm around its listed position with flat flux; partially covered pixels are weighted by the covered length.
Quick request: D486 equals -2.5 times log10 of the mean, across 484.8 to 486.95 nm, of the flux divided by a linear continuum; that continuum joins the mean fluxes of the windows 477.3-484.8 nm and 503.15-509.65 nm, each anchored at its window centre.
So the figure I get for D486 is 0.21 mag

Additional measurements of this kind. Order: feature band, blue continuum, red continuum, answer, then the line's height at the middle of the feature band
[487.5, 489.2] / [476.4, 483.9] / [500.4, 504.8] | 0.03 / 21.7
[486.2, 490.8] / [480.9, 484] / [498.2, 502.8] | 0.07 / 21.6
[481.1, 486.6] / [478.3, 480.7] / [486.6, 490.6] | 0.05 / 21.5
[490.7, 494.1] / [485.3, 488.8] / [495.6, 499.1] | -0.06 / 20.1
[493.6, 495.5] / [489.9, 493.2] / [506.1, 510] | 0.00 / 21.3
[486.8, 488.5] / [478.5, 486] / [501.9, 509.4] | 0.06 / 21.4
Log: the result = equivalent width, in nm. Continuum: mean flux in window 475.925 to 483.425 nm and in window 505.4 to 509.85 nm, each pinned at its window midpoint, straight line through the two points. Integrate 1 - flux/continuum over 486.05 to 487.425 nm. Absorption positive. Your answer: 0.27 nm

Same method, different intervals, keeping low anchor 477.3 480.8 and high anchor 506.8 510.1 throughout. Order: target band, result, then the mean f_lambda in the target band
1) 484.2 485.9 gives 0.15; 20.1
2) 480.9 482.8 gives 0.01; 22.1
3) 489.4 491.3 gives 0.02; 21.5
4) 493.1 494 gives 0.01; 21.3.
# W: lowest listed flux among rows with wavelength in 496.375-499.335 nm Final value 20.92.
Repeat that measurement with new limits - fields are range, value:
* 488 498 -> 21.05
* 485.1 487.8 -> 15.27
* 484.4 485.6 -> 18.88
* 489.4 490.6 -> 21.39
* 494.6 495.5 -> 21.21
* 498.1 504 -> 20.62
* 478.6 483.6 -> 21.87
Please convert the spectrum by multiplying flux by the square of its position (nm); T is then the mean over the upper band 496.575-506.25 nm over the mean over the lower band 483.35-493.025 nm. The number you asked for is 1.08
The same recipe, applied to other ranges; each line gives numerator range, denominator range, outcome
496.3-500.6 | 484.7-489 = 1.15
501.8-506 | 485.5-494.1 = 1.08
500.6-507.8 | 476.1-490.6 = 1.07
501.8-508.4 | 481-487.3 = 1.11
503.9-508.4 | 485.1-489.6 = 1.15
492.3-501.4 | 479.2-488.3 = 1.08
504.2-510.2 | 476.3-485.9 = 1.06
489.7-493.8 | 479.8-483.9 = 1.01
